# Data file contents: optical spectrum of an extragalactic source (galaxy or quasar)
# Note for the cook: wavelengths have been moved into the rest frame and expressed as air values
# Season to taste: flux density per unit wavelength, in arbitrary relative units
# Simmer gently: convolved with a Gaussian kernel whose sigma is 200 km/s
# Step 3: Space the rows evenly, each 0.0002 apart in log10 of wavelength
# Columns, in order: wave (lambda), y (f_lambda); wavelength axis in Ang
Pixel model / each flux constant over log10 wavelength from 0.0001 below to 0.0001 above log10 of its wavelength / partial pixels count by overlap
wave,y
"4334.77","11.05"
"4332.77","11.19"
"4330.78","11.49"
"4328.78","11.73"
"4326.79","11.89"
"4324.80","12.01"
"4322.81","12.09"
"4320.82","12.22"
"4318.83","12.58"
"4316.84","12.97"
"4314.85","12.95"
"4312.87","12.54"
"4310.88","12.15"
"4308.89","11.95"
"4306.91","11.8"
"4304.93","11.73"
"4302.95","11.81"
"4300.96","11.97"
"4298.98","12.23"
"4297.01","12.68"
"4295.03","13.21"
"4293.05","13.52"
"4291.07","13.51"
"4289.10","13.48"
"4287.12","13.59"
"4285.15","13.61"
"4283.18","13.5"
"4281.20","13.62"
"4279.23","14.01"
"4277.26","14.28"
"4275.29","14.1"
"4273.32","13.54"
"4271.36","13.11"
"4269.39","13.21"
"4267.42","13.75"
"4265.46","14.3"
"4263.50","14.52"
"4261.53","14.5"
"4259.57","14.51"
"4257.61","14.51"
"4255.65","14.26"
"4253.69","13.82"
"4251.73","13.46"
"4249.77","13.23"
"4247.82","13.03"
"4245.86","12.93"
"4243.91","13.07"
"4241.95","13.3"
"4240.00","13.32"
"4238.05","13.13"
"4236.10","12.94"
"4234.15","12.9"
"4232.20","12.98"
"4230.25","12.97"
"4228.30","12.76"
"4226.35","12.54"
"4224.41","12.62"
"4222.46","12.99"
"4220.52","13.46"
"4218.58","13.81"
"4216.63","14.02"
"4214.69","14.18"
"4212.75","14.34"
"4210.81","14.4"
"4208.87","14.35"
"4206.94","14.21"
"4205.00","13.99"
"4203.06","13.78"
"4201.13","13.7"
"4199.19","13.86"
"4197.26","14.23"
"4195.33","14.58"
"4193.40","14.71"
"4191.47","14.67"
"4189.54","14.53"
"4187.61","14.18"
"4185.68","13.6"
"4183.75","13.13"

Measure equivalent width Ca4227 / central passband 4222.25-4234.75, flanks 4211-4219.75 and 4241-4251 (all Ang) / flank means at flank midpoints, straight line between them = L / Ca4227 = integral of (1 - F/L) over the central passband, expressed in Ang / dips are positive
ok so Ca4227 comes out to 0.8 Ang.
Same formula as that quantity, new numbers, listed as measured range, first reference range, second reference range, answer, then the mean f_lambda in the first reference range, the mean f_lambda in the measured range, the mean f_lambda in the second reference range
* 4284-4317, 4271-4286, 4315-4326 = 0.9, 13.7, 12.7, 12.4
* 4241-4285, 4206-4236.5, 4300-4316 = -3.2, 13.5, 13.7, 12.1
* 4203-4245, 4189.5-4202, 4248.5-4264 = 2.2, 14.3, 13.4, 14.1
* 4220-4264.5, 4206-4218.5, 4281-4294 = 1.8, 14.2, 13.4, 13.5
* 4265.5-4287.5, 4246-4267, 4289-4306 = -0.6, 14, 13.7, 12.6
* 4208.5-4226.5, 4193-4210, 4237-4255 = 0.2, 14.1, 13.7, 13.3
